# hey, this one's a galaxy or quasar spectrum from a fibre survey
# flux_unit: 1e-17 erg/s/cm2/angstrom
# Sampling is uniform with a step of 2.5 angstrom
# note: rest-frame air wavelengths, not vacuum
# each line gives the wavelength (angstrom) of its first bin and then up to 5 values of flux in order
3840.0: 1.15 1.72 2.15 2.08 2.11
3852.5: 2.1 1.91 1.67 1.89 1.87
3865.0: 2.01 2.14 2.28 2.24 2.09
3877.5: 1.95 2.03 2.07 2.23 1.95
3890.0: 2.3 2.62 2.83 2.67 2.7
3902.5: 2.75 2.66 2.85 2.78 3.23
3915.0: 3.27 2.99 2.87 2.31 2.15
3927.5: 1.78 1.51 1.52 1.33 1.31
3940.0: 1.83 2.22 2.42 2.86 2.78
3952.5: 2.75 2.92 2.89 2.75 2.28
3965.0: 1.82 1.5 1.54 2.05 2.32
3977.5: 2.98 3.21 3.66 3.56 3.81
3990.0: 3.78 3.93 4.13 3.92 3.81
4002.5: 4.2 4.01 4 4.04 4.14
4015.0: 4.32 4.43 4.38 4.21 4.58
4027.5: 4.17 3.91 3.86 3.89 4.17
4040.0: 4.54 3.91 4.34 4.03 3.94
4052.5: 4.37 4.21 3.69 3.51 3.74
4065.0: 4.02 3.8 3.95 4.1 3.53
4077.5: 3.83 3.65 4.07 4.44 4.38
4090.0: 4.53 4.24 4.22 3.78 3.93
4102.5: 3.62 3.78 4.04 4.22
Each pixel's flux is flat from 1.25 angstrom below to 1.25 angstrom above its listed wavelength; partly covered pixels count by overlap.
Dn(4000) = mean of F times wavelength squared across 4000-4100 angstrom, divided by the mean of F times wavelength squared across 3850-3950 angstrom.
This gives 1.9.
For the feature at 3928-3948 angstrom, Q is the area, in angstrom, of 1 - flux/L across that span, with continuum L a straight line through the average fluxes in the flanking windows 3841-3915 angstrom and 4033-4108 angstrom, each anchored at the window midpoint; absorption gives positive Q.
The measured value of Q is 7.0 angstrom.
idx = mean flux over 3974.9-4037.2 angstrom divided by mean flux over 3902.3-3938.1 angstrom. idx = 1.7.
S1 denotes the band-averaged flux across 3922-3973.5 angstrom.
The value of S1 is 2.12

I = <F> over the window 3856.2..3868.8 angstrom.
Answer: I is 1.92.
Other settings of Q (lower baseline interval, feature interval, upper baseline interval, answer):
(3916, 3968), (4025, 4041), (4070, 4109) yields -3.79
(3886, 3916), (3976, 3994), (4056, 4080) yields -1.63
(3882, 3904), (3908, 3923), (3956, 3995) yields -2.10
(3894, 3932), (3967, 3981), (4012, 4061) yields 4.48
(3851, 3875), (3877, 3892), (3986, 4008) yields 1.33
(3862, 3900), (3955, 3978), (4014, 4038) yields 7.70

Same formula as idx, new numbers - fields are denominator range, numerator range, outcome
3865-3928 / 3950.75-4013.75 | 1.29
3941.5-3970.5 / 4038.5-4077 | 1.64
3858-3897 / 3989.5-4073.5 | 1.87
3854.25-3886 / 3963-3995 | 1.42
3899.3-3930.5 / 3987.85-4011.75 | 1.51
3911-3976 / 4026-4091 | 1.77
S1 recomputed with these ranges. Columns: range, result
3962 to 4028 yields 3.52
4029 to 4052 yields 4.08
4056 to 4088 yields 3.89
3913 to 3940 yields 2.12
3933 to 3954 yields 2.17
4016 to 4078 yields 4.05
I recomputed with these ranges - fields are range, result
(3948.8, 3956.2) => 2.82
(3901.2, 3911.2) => 2.76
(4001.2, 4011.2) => 4.06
